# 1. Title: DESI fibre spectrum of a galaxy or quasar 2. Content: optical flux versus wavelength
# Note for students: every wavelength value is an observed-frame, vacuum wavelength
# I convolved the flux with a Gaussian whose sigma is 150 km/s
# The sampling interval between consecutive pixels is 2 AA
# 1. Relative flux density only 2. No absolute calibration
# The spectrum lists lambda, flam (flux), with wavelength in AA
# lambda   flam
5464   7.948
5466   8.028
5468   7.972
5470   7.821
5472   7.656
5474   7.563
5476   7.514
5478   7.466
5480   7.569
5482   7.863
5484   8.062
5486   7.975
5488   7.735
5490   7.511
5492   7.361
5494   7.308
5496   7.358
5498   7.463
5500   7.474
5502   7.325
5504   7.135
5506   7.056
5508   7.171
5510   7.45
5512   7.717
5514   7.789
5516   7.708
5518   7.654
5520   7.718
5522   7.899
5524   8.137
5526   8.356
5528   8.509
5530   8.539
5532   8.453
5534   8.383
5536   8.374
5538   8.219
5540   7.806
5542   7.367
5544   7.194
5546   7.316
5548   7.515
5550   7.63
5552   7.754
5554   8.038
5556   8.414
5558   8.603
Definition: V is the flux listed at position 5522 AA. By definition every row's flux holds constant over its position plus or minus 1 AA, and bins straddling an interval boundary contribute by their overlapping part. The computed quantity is 7.899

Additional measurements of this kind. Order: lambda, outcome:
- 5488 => 7.735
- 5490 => 7.511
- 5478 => 7.466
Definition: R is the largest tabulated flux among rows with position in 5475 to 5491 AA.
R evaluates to 8.062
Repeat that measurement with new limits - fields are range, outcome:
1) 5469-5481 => 7.821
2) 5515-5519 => 7.708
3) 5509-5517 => 7.789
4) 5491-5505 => 7.474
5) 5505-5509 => 7.171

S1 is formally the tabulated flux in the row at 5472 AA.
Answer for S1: 7.656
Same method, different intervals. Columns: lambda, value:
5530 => 8.539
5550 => 7.63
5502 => 7.325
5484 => 8.062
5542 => 7.367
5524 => 8.137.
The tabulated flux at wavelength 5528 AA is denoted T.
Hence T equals 8.509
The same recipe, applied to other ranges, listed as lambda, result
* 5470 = 7.821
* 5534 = 8.383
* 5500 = 7.474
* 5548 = 7.515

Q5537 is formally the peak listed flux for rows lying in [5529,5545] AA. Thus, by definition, 8.539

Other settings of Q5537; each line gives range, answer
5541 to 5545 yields 7.367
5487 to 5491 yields 7.735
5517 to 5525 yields 8.137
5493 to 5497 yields 7.358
